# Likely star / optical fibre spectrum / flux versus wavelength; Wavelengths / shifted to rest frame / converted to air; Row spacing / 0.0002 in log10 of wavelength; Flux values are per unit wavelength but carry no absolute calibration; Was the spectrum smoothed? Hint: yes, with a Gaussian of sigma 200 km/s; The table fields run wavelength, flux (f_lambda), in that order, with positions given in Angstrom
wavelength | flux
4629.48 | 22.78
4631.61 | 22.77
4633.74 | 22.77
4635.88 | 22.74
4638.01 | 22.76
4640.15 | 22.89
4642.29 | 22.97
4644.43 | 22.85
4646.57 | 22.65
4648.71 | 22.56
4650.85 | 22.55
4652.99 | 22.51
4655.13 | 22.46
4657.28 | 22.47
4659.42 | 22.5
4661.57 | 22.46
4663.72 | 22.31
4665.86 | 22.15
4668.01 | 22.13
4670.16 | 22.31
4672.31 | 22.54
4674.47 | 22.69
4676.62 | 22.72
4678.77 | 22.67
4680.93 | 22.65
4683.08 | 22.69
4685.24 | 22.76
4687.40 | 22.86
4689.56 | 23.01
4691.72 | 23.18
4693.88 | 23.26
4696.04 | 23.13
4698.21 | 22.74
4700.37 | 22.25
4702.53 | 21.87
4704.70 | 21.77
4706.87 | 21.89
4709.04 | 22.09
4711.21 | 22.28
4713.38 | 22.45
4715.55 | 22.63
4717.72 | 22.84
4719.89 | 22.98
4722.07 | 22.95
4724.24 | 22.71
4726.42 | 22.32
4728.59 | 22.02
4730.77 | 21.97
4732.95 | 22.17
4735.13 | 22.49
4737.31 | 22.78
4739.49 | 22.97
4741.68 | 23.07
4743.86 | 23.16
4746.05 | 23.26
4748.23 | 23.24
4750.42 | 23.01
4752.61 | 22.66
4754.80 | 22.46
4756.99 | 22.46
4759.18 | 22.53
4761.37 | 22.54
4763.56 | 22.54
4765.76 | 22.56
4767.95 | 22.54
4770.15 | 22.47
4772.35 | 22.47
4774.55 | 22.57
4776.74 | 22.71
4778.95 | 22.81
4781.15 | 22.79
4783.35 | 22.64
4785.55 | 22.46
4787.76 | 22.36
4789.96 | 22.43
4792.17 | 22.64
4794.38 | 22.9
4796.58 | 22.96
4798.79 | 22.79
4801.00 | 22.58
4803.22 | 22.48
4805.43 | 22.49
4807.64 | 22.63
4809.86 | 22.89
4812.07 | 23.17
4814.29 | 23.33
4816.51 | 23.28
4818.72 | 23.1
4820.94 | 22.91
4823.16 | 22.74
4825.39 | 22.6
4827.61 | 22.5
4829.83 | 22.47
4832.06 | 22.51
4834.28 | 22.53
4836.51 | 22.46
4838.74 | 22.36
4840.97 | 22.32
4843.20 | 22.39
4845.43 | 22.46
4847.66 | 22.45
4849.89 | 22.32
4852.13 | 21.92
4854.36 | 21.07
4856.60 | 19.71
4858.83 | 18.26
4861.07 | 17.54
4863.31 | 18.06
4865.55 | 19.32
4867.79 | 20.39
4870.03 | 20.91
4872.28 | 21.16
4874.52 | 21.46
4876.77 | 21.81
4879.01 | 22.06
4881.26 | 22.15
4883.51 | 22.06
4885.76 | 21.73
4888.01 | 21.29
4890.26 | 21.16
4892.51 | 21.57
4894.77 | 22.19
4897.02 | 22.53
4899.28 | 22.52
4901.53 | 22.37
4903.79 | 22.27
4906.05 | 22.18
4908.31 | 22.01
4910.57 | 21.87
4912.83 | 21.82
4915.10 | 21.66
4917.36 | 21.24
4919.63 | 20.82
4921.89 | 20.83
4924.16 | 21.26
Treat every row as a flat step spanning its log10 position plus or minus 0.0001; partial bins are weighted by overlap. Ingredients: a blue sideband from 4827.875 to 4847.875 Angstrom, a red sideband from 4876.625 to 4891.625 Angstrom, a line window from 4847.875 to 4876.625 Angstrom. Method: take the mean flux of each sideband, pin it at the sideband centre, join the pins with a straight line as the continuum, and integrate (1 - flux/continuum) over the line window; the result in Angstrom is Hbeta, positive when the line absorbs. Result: 2.3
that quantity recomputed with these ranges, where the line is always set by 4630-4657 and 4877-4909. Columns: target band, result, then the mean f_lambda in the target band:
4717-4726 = -0.1 Angstrom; 22.8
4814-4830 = -0.5 Angstrom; 22.9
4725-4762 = -0.4 Angstrom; 22.7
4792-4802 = -0.2 Angstrom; 22.8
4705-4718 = 0.1 Angstrom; 22.3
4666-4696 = -0.2 Angstrom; 22.7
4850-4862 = 1.2 Angstrom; 20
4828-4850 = -0.3 Angstrom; 22.4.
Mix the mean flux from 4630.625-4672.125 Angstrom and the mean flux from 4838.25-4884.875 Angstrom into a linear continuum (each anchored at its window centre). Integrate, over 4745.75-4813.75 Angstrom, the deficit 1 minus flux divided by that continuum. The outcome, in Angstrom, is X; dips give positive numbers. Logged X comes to -3.3 Angstrom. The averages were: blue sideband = 22.6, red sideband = 21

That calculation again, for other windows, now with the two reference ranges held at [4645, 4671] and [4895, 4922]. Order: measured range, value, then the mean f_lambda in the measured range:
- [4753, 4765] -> -0.2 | 22.5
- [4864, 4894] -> 0.9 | 21.3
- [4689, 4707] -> -0.2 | 22.6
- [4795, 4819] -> -0.8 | 22.9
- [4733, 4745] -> -0.3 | 22.8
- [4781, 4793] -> -0.2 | 22.5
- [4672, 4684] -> -0.1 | 22.7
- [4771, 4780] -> -0.2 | 22.6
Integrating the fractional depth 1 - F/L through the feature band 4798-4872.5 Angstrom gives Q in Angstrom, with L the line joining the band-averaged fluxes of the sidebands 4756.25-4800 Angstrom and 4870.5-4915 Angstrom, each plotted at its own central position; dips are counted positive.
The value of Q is 1.44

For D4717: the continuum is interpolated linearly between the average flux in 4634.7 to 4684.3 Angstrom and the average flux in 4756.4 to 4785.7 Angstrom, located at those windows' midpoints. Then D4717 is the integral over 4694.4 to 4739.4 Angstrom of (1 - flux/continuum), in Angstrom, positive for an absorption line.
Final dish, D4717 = 0.3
